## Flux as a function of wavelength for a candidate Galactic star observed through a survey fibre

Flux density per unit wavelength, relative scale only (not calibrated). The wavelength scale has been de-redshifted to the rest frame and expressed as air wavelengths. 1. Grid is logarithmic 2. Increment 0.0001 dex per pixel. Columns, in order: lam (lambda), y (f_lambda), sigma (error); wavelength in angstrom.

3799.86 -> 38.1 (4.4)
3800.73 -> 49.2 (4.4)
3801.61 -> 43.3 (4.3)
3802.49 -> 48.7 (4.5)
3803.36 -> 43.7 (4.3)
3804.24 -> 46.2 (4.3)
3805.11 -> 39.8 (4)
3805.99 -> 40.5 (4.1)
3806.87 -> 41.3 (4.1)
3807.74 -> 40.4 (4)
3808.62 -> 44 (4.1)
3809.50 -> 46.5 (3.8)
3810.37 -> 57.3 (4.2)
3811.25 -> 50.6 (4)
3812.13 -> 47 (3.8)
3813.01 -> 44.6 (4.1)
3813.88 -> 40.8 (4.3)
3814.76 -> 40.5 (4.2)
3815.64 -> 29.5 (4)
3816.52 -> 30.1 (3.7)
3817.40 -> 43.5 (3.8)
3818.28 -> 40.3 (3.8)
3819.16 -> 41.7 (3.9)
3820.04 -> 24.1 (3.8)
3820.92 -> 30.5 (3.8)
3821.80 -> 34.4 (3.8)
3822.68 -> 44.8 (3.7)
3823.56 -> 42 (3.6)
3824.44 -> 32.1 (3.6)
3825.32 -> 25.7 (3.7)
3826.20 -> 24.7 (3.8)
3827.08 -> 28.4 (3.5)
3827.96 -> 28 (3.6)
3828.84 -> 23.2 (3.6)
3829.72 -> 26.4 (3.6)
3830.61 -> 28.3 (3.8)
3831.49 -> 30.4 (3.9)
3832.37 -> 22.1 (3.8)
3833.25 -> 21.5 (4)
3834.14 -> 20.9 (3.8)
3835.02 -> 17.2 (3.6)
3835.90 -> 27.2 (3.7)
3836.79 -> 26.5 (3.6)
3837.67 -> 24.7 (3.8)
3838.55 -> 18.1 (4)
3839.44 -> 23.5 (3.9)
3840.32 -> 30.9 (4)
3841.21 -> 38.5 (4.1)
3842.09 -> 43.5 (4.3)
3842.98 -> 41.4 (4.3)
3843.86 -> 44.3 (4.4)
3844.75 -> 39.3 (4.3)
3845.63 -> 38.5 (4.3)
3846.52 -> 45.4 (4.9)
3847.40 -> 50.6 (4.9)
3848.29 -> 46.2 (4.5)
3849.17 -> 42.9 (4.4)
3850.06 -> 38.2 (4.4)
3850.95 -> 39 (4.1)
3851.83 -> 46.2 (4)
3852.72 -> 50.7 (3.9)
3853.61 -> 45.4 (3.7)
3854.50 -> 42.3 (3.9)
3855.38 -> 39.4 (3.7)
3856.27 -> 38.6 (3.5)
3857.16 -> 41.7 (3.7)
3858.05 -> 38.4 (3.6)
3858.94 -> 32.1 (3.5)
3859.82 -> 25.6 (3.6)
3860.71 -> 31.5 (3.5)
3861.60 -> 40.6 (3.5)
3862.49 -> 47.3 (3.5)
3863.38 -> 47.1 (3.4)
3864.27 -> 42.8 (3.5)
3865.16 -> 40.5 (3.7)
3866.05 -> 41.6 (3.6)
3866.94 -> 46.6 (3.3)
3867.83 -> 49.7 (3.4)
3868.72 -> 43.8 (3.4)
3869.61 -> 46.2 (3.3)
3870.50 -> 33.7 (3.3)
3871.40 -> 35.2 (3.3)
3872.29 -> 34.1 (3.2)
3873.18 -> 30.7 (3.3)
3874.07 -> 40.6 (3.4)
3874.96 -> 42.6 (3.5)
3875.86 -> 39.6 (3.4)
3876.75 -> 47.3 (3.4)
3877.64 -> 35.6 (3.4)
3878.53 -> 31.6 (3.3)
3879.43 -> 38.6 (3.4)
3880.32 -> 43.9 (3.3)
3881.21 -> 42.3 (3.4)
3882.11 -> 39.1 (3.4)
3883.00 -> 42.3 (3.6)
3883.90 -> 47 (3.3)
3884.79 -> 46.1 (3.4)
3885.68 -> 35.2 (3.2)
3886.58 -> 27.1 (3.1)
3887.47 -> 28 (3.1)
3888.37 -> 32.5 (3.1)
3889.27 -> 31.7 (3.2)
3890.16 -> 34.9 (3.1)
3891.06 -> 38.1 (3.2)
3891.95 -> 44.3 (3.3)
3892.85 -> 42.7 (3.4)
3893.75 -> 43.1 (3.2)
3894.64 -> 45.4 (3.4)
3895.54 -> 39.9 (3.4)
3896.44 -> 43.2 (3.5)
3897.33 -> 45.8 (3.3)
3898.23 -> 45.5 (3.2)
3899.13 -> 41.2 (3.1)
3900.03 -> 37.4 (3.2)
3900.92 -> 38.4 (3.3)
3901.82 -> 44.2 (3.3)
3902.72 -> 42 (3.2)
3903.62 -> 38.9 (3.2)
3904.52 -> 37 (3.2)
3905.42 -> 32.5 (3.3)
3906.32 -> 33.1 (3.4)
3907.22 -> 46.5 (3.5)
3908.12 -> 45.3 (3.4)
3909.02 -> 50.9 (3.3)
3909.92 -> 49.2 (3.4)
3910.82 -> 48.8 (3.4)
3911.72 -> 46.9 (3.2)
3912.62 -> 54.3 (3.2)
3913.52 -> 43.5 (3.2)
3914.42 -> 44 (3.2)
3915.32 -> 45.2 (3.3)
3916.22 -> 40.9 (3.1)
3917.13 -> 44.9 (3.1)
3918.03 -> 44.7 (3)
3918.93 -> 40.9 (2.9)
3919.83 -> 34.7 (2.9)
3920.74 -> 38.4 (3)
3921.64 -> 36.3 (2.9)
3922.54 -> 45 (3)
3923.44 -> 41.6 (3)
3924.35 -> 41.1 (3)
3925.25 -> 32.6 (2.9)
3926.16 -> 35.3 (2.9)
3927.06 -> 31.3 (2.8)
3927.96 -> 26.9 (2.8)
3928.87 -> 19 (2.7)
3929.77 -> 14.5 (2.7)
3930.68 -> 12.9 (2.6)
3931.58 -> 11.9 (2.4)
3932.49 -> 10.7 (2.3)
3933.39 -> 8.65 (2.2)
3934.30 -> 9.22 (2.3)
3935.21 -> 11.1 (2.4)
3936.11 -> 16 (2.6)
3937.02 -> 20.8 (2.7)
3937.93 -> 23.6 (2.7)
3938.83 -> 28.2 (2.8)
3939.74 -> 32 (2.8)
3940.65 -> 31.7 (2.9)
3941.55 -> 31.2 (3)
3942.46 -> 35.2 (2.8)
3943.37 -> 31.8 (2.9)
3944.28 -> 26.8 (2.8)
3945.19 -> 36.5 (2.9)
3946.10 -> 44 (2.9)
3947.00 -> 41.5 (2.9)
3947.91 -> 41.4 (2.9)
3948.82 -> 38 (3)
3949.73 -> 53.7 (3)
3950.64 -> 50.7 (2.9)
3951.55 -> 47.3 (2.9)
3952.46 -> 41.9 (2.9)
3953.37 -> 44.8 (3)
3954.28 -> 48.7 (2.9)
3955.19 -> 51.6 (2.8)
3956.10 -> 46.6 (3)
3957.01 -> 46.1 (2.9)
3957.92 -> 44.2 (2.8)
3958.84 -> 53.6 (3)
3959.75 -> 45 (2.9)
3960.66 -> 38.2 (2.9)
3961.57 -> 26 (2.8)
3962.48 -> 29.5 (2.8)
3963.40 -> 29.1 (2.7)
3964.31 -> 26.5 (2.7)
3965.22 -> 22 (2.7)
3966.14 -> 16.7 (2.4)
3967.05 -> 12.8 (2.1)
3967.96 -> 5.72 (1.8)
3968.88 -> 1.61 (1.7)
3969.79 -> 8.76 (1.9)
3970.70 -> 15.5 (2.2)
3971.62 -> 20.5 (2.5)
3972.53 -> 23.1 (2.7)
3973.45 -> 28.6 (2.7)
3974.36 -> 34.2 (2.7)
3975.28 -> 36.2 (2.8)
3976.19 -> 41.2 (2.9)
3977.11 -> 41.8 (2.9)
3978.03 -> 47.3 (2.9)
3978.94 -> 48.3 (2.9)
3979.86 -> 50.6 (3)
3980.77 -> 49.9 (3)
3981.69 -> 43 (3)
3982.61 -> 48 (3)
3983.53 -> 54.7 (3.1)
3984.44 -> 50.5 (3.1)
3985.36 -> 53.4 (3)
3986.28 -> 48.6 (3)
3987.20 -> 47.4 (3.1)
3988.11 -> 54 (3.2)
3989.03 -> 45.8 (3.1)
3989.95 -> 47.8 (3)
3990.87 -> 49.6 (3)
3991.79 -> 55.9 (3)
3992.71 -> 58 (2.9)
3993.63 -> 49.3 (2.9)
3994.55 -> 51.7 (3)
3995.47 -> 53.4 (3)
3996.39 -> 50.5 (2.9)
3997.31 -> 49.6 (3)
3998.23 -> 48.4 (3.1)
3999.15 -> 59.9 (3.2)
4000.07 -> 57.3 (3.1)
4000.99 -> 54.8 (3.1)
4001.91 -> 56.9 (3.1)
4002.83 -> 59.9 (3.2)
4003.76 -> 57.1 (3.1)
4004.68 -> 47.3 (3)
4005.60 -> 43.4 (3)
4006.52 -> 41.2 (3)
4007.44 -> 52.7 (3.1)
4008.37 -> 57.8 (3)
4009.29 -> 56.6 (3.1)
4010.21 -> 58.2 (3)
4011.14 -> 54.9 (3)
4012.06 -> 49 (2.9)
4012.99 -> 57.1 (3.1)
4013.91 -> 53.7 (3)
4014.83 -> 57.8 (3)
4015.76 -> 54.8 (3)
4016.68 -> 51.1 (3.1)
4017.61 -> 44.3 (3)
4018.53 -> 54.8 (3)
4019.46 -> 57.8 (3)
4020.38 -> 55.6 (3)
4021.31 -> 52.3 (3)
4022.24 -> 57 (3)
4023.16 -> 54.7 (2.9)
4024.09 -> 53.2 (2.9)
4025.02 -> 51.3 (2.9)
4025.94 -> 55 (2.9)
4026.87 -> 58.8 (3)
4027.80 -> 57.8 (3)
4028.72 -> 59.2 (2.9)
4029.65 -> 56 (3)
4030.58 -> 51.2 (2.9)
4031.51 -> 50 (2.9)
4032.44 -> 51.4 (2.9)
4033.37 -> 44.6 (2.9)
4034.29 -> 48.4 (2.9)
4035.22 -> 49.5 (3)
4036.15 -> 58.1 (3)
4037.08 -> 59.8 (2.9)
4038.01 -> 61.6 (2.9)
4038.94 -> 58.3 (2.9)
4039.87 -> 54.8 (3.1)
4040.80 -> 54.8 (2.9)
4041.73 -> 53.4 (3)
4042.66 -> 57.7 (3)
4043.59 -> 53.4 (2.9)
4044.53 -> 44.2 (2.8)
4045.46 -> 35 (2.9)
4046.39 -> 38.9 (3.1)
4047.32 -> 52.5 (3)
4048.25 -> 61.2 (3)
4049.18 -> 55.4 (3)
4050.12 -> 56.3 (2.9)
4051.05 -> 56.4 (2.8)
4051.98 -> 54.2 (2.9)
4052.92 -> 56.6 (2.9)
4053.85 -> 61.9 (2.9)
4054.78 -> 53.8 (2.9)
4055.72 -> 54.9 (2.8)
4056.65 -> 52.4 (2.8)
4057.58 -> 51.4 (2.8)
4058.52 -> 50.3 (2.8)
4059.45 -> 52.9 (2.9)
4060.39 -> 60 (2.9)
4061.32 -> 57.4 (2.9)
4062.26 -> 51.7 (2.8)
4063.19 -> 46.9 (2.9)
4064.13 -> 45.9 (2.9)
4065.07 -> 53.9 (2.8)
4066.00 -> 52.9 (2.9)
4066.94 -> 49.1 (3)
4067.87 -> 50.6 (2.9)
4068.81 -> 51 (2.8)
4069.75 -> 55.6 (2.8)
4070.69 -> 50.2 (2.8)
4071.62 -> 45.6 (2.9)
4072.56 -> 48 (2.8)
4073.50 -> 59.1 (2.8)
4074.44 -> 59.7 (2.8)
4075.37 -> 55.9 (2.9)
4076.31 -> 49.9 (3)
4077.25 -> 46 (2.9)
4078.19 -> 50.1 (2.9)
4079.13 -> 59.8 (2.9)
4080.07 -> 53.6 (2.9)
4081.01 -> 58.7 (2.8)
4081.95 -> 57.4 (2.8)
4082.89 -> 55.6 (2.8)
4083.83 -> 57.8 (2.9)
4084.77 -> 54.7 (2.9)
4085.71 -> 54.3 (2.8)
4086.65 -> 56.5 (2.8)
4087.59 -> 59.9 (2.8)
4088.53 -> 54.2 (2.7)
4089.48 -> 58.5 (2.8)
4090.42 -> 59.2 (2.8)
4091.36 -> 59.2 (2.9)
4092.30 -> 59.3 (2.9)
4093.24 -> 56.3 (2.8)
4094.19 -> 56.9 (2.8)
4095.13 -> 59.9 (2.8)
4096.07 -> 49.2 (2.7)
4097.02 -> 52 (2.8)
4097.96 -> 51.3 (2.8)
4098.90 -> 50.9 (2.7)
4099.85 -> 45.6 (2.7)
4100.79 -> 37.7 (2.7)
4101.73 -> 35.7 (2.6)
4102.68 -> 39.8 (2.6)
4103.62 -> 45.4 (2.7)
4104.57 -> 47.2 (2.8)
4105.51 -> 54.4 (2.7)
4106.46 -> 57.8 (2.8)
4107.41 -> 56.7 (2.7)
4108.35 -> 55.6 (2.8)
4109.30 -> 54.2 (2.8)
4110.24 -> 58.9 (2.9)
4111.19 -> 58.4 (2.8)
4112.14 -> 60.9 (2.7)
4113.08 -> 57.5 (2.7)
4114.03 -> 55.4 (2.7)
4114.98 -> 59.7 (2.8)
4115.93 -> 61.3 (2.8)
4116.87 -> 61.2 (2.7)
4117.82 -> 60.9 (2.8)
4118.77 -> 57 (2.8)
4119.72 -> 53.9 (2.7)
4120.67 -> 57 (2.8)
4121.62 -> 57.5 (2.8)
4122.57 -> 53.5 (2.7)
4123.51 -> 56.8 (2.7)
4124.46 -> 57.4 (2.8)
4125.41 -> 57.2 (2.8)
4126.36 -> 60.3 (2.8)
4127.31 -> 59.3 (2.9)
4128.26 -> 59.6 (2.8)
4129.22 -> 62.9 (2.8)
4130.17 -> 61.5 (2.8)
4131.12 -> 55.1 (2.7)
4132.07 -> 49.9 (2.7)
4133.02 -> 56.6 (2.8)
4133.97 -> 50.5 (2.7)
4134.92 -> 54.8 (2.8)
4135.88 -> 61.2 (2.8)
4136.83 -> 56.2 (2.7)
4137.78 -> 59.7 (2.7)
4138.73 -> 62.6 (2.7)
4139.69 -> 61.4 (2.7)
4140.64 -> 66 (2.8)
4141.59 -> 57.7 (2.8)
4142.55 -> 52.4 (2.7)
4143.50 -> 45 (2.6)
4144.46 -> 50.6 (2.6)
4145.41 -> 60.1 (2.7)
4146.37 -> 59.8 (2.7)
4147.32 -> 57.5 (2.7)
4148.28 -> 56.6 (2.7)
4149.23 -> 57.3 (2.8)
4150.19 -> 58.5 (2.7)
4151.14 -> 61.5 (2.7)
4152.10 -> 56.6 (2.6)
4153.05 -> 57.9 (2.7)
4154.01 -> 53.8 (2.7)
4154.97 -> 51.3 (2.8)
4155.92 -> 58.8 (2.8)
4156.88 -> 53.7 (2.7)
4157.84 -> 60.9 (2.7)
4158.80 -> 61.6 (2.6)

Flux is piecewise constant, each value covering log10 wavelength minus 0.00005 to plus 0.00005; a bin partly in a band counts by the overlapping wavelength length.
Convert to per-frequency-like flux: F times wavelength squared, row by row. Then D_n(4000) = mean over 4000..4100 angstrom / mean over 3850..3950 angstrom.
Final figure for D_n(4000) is 1.56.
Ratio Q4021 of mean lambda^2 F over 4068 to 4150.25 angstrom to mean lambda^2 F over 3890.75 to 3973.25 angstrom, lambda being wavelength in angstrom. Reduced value 1.7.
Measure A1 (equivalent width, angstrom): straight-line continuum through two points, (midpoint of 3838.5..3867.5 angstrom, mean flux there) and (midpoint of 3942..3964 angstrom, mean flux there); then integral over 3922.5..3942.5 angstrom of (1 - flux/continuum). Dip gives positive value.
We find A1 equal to 8.2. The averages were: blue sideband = 40.3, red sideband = 41.2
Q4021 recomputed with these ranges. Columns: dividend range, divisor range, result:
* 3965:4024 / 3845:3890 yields 1.22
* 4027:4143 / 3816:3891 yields 1.68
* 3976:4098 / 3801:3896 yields 1.54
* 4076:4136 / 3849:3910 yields 1.53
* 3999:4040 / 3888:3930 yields 1.43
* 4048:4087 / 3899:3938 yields 1.69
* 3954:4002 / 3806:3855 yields 1.22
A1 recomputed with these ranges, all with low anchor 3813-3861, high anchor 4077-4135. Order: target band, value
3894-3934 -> 2.84 angstrom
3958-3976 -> 7.65 angstrom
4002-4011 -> -1.02 angstrom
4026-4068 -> -2.21 angstrom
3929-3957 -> 7.43 angstrom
